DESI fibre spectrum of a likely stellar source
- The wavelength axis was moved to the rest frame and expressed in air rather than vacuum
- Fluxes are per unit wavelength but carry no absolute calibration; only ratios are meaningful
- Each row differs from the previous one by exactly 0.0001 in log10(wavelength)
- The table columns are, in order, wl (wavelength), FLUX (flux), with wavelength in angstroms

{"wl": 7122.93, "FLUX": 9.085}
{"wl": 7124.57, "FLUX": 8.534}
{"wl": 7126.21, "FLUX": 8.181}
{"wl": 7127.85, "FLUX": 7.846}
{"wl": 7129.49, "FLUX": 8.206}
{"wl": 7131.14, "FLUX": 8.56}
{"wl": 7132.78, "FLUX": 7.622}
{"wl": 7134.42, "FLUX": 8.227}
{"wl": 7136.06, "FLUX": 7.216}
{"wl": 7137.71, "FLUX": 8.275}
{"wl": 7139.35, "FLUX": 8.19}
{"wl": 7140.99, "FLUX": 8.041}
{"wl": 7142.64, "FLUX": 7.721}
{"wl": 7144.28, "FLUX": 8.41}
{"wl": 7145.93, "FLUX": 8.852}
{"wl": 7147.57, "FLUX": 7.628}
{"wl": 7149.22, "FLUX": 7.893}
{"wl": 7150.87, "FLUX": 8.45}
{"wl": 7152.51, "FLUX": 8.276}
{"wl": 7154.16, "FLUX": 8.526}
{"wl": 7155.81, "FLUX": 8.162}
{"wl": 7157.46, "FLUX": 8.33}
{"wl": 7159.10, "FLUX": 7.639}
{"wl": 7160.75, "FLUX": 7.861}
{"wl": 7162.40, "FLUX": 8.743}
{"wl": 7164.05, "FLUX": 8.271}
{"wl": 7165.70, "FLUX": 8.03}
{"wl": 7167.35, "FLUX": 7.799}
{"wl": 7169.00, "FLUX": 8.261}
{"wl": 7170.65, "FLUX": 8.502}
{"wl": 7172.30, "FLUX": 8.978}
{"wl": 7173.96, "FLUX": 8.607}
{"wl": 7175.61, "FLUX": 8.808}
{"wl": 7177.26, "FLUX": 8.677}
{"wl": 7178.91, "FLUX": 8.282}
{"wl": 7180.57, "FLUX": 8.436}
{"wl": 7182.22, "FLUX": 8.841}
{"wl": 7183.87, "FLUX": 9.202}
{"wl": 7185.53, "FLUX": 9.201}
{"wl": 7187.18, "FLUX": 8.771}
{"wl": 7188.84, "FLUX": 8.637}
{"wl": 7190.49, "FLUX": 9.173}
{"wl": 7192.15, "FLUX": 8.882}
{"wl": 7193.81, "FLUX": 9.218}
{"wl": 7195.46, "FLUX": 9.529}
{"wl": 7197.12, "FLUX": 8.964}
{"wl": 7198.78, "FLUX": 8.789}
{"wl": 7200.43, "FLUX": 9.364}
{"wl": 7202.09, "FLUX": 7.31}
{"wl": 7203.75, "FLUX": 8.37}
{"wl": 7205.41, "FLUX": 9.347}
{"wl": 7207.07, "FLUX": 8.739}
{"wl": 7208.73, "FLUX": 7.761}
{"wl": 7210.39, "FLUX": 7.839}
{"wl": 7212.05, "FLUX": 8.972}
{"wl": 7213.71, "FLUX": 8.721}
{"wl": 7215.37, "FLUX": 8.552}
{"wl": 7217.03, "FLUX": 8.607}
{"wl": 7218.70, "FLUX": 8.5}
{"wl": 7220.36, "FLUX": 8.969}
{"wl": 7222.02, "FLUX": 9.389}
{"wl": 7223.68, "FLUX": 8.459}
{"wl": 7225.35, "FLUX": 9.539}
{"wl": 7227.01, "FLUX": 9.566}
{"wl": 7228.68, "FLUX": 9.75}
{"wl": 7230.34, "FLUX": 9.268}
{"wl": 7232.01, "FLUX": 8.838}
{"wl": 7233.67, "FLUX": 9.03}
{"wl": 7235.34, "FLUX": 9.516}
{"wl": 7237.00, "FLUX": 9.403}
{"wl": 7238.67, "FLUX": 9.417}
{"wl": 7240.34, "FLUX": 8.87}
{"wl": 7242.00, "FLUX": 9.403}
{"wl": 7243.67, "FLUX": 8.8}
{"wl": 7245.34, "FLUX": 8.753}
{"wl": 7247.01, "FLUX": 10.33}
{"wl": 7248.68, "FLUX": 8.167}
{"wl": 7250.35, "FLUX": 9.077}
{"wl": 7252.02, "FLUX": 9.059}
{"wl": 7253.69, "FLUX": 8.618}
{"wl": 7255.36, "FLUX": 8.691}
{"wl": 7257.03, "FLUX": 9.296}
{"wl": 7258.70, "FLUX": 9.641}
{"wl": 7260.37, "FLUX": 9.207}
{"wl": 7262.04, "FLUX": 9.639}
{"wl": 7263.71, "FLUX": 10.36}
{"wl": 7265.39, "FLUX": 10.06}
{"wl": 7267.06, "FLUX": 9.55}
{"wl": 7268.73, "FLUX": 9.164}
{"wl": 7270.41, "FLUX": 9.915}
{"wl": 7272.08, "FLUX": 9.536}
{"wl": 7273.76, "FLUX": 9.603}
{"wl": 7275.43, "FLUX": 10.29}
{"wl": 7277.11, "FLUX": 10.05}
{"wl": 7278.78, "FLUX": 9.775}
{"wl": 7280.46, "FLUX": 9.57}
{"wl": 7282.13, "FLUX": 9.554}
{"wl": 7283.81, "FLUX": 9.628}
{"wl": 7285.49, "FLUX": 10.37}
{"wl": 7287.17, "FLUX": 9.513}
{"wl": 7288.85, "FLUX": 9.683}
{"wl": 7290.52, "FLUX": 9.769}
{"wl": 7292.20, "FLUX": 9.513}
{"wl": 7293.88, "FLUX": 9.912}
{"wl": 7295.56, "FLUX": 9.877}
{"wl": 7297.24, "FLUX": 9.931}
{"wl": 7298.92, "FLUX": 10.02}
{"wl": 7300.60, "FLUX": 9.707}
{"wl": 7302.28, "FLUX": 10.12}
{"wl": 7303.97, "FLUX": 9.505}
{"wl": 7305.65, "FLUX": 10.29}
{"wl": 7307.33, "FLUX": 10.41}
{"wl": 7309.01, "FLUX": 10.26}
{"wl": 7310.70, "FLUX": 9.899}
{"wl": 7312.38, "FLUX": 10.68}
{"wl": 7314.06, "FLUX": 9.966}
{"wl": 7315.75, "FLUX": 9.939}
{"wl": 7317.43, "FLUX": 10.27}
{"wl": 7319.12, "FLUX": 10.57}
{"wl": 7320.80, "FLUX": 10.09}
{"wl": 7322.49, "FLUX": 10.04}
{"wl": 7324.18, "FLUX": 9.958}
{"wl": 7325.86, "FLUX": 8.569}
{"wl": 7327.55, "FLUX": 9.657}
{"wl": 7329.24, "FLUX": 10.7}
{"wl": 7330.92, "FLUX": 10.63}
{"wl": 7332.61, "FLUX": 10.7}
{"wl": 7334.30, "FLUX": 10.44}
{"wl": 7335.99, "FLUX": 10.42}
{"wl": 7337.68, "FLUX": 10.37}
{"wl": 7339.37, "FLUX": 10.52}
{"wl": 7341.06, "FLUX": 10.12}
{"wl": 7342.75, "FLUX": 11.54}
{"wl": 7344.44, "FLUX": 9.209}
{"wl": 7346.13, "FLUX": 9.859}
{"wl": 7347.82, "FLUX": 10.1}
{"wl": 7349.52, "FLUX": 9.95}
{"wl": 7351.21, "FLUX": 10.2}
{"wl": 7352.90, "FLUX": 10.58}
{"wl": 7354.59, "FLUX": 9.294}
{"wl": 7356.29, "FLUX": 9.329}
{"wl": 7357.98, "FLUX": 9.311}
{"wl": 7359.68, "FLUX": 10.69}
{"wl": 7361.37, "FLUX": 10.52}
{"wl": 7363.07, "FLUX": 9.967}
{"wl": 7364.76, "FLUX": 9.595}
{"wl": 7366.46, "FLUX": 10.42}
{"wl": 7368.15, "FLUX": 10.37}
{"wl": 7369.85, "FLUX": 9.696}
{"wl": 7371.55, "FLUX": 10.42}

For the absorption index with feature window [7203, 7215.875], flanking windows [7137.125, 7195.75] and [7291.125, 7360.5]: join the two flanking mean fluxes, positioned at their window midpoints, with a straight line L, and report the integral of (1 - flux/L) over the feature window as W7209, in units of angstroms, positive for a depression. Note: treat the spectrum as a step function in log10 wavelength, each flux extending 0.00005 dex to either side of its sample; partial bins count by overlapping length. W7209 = 0.5 angstroms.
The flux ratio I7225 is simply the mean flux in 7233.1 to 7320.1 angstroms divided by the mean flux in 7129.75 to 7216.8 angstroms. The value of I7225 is 1.14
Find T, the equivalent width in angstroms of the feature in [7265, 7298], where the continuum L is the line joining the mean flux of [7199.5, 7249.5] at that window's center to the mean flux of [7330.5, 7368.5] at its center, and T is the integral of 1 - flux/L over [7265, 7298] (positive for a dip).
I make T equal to -0.94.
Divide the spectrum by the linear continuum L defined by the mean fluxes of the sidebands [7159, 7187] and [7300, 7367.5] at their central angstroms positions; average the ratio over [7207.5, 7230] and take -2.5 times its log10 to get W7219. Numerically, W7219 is 0.02 mag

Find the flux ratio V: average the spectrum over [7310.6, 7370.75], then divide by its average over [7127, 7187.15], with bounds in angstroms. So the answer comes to 1.22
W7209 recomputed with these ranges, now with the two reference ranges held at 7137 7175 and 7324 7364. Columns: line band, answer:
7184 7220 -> -0.2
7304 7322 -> -0.7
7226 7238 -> -0.5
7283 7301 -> -0.4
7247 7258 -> 0.3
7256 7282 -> -0.9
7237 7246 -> 0.0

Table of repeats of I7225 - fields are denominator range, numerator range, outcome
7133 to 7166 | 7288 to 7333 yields 1.23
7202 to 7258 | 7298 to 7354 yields 1.14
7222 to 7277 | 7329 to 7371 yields 1.09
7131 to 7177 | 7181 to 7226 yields 1.07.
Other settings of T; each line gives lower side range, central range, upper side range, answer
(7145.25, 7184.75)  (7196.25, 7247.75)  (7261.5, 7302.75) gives 0.8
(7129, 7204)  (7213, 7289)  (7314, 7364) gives -0.7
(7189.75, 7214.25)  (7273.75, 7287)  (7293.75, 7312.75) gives -0.2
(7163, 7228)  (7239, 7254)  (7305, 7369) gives 0.3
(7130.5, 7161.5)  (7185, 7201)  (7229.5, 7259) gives -0.9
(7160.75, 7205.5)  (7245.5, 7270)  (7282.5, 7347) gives 0.3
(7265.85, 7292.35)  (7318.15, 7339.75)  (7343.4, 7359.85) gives -0.9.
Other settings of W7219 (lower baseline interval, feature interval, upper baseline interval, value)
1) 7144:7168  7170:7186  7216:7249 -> -0.04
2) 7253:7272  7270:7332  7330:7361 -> -0.01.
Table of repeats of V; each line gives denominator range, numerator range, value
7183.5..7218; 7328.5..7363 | 1.17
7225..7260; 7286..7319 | 1.09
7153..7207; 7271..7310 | 1.15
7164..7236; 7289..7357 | 1.15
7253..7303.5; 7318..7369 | 1.05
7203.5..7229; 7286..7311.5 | 1.12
